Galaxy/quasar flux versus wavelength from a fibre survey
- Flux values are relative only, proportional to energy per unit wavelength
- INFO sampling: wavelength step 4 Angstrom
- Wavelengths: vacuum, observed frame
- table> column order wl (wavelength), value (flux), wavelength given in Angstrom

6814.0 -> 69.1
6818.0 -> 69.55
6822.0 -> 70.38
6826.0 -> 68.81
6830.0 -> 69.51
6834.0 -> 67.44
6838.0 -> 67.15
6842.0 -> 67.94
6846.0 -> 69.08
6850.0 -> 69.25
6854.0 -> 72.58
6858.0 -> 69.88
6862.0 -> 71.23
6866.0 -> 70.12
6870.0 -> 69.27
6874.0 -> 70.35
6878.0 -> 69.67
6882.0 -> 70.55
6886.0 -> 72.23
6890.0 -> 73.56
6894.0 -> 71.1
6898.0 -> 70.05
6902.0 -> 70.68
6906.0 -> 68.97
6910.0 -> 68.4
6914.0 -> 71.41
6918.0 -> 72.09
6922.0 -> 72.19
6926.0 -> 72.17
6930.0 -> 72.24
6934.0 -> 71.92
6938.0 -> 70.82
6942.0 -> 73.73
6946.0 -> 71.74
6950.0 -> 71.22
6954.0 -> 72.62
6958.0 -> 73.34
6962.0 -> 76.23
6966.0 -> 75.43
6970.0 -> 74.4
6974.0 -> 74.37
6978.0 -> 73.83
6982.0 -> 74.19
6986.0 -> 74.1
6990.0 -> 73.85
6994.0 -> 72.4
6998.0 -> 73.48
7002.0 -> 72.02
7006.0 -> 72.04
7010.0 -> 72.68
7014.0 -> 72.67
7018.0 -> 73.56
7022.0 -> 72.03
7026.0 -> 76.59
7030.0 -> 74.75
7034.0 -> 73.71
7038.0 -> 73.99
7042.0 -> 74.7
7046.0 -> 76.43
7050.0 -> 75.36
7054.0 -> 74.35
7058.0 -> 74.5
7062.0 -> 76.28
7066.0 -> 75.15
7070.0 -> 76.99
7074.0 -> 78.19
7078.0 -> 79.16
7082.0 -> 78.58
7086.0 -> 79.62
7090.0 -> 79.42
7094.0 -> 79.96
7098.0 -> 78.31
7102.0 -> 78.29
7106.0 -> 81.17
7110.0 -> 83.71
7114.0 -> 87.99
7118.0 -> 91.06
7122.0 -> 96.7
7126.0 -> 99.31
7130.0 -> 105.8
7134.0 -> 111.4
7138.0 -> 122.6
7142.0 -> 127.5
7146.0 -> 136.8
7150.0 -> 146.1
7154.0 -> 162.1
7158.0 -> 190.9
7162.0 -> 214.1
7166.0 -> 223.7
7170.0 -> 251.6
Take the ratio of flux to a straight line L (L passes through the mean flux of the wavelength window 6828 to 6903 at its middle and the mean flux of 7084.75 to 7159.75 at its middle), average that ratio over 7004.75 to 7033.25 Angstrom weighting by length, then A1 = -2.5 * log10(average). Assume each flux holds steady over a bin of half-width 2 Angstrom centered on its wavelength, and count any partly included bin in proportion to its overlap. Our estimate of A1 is 0.247 mag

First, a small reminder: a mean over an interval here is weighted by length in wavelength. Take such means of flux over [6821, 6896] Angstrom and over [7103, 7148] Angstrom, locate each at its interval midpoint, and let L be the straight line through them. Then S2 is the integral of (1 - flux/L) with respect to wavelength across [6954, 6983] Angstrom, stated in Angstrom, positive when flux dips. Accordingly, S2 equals 3.2 Angstrom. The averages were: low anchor 70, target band 74.4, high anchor 103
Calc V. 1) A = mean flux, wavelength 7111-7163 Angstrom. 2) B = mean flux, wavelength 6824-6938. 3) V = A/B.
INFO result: 1.8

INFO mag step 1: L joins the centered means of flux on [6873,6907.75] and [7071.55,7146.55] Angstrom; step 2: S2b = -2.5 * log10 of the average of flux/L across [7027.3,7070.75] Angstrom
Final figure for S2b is 0.15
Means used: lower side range 70.8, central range 75.1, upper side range 92.5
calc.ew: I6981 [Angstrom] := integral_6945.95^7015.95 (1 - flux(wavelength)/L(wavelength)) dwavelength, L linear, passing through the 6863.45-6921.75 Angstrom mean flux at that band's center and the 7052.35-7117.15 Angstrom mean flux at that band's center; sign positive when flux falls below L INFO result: 1.0 Angstrom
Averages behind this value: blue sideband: 70.7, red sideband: 79.1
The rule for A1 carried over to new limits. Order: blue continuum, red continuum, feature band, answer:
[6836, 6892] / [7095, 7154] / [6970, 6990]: 0.16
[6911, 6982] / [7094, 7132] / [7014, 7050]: 0.09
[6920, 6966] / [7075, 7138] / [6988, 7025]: 0.08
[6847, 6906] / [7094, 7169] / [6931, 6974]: 0.18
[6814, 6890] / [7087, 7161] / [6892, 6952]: 0.13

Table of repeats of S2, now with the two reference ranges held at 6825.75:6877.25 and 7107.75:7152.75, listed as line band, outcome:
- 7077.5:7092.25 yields 3.5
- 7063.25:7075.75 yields 3.1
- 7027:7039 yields 2.7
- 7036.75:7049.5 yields 3.0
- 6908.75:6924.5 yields 1.6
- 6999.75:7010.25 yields 2.3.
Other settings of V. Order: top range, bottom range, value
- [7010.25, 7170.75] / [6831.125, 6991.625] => 1.41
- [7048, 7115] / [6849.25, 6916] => 1.11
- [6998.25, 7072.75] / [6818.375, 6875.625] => 1.07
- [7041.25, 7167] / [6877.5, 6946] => 1.44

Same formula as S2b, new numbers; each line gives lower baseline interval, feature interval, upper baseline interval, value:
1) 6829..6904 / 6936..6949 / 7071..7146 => 0.07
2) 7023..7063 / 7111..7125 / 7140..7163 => 0.41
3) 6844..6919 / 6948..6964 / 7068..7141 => 0.05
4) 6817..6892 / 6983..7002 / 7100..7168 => 0.32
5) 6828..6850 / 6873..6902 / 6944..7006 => -0.01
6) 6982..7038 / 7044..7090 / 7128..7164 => 0.32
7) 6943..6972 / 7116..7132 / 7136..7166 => 0.46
